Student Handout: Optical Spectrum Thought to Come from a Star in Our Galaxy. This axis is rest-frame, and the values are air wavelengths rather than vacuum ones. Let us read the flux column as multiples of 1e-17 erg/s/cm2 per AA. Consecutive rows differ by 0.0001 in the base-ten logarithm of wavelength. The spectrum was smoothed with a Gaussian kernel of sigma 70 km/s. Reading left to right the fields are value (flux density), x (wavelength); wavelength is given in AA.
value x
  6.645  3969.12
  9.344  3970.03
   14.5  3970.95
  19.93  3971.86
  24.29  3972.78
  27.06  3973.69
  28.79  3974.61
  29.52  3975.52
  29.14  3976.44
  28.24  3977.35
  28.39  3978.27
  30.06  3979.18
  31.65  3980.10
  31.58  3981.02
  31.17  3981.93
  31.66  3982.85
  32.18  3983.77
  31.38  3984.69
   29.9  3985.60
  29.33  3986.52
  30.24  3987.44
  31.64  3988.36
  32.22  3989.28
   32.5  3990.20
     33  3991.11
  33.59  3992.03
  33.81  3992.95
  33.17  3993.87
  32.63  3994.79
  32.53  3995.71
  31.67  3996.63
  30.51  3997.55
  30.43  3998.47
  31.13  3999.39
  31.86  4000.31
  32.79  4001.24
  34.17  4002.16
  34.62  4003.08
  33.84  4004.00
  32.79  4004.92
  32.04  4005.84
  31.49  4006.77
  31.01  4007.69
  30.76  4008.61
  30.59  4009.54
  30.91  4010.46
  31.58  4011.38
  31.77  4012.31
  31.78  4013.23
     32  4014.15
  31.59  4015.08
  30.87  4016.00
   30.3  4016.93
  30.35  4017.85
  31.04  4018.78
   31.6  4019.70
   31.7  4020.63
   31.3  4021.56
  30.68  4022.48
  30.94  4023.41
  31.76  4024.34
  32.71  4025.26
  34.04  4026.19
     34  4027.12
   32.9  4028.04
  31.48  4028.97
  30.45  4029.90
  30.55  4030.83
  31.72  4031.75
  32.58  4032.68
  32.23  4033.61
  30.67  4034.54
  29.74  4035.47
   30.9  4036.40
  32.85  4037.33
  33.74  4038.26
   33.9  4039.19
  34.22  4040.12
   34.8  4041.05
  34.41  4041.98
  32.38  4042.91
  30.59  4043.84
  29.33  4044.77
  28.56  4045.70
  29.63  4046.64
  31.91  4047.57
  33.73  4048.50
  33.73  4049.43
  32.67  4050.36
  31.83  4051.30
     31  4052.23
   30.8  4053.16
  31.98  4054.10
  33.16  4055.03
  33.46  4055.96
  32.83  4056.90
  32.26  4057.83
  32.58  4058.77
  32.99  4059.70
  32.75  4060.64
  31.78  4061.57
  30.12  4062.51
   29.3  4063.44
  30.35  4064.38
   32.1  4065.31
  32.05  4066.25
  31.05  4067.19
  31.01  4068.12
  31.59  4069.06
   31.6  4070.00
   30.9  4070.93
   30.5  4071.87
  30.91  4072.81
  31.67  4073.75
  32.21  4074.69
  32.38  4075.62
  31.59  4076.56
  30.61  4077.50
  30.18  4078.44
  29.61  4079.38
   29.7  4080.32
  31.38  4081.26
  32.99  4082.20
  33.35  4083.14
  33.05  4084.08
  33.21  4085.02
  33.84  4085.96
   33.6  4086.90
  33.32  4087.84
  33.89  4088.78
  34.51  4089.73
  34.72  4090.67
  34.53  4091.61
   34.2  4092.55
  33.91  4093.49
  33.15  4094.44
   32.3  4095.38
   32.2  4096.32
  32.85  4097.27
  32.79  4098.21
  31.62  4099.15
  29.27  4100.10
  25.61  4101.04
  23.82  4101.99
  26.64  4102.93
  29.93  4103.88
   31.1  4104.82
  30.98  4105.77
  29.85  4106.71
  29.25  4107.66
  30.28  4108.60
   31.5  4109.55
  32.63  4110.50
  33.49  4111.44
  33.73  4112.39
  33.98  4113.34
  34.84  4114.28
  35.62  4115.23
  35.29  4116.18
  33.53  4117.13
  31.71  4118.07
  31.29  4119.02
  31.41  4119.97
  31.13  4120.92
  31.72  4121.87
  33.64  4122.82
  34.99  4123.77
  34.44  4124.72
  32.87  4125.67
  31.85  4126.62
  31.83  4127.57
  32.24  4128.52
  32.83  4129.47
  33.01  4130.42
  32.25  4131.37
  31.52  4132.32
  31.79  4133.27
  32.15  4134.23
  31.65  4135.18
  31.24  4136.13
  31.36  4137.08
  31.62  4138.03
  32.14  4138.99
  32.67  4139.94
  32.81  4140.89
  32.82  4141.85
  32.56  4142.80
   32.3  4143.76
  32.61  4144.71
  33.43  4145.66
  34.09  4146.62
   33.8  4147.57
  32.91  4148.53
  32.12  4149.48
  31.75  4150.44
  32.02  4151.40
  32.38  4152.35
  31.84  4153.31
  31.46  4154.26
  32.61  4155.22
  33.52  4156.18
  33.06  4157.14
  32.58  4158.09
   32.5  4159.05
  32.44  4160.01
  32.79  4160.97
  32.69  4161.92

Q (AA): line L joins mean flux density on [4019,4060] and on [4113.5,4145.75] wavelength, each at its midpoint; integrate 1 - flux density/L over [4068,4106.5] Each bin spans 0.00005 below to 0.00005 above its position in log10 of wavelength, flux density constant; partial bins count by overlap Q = 0.87 AA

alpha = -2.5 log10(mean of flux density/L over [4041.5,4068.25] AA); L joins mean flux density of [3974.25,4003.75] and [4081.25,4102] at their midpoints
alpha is 0.014 mag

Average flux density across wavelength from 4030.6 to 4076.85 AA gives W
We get 31.8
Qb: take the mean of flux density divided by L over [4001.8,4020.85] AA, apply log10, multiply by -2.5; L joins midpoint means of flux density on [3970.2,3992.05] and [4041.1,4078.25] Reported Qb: -0.06 mag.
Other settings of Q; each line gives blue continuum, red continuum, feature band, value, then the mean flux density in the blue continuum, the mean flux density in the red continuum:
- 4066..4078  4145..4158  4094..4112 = 0.79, 31.4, 32.7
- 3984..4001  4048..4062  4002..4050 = 0.40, 31.8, 32.5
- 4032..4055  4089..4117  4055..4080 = 0.37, 32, 31.9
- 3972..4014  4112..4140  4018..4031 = -0.11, 31.2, 32.7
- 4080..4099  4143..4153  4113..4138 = 0.17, 33.2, 32.7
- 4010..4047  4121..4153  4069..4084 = 0.33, 31.7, 32.5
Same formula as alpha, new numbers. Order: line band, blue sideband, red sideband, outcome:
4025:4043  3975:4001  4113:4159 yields -0.03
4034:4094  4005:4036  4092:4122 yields -0.02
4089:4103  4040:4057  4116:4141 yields 0.02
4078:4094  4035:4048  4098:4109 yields -0.10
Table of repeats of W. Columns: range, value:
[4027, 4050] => 32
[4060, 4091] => 31.9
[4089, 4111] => 31.2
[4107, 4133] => 32.7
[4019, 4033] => 31.9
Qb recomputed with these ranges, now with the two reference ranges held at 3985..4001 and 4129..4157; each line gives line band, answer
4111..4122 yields -0.03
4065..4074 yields 0.03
